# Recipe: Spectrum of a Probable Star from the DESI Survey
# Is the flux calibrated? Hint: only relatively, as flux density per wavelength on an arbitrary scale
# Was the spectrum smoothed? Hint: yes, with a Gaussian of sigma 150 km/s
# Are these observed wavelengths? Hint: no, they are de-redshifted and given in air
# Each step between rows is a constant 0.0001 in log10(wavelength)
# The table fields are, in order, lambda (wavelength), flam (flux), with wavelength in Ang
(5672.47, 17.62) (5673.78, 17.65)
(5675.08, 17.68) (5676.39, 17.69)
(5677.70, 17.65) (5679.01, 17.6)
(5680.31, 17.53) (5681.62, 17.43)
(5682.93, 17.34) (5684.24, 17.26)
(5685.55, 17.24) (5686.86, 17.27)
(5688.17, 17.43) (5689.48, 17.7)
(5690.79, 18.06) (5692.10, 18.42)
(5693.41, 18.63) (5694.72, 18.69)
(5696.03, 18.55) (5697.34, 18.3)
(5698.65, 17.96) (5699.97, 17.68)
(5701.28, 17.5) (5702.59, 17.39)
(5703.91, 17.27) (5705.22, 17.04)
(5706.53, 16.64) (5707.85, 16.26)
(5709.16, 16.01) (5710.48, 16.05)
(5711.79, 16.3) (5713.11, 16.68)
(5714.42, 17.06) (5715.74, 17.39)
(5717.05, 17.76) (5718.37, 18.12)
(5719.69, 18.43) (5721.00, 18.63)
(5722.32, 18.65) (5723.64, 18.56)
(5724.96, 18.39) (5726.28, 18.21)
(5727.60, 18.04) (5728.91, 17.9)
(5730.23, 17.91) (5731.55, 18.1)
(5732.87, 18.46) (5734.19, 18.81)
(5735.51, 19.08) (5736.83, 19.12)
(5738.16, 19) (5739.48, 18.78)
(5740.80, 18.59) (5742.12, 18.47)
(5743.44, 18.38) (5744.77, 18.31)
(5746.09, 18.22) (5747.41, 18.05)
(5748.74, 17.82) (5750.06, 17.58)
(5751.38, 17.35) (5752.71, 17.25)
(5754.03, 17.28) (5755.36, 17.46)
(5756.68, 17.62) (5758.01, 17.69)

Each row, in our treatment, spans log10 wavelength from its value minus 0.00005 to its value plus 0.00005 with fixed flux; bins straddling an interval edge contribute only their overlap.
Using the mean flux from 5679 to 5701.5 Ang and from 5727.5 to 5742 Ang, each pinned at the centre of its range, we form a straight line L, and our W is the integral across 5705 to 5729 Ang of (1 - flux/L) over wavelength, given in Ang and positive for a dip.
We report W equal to 1.0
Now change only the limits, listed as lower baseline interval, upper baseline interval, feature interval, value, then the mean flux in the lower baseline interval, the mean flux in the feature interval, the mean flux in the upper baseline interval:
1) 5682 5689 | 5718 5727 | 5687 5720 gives 0.67 Ang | 17.3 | 17.5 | 18.4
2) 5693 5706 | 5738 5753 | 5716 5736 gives -0.31 Ang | 17.9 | 18.3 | 18.1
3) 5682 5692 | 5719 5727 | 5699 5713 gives 0.91 Ang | 17.5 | 16.8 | 18.5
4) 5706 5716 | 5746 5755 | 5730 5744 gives -1.14 Ang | 16.5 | 18.6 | 17.6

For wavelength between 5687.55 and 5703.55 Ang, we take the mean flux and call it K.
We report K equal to 18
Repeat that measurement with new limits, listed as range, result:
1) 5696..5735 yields 17.7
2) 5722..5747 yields 18.5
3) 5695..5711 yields 17.3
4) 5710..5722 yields 17.4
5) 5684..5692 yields 17.6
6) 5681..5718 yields 17.4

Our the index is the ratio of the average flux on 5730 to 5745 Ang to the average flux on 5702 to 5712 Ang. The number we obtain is 1.1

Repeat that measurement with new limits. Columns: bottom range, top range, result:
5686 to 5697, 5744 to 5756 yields 0.98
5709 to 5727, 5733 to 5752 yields 1.04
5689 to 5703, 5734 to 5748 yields 1.03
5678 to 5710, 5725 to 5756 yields 1.04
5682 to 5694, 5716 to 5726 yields 1.04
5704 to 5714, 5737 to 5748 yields 1.12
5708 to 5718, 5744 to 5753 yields 1.06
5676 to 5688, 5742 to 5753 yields 1.03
